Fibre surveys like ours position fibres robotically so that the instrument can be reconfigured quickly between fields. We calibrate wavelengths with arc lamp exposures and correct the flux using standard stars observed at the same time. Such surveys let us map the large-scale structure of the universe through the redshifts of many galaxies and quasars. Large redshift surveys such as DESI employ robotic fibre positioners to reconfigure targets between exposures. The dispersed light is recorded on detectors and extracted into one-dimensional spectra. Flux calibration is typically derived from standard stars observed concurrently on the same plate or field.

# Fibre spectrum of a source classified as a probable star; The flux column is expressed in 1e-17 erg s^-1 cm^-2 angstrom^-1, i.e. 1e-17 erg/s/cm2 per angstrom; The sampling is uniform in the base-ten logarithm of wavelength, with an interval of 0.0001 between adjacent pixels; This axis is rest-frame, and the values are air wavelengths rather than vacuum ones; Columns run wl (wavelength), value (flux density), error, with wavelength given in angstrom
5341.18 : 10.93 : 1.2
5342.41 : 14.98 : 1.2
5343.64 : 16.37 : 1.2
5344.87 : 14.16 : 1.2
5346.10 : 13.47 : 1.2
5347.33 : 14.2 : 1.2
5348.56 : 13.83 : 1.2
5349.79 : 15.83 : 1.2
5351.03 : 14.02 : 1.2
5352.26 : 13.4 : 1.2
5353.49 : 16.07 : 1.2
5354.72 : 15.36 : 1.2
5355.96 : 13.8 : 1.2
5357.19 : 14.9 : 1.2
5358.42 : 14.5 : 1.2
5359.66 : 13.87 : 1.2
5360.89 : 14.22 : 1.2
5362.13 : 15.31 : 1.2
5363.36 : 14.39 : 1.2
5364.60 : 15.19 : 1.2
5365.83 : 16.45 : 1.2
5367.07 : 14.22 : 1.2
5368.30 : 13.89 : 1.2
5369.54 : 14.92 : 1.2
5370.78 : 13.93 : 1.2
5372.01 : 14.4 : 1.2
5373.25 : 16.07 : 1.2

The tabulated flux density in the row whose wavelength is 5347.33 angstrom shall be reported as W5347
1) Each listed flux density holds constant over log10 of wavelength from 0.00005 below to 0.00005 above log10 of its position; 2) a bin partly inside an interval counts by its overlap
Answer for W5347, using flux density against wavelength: 14.2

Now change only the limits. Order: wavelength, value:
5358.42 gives 14.5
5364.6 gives 15.19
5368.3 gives 13.89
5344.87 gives 14.16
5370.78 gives 13.93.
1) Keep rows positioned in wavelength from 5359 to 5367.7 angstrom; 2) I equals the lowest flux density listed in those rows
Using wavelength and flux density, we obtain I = 13.87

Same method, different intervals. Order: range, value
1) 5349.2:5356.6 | 13.4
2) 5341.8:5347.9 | 13.47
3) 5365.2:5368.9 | 13.89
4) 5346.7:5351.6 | 13.83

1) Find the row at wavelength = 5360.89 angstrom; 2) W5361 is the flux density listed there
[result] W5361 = 14.22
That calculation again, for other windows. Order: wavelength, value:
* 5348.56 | 13.83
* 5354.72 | 15.36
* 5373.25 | 16.07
